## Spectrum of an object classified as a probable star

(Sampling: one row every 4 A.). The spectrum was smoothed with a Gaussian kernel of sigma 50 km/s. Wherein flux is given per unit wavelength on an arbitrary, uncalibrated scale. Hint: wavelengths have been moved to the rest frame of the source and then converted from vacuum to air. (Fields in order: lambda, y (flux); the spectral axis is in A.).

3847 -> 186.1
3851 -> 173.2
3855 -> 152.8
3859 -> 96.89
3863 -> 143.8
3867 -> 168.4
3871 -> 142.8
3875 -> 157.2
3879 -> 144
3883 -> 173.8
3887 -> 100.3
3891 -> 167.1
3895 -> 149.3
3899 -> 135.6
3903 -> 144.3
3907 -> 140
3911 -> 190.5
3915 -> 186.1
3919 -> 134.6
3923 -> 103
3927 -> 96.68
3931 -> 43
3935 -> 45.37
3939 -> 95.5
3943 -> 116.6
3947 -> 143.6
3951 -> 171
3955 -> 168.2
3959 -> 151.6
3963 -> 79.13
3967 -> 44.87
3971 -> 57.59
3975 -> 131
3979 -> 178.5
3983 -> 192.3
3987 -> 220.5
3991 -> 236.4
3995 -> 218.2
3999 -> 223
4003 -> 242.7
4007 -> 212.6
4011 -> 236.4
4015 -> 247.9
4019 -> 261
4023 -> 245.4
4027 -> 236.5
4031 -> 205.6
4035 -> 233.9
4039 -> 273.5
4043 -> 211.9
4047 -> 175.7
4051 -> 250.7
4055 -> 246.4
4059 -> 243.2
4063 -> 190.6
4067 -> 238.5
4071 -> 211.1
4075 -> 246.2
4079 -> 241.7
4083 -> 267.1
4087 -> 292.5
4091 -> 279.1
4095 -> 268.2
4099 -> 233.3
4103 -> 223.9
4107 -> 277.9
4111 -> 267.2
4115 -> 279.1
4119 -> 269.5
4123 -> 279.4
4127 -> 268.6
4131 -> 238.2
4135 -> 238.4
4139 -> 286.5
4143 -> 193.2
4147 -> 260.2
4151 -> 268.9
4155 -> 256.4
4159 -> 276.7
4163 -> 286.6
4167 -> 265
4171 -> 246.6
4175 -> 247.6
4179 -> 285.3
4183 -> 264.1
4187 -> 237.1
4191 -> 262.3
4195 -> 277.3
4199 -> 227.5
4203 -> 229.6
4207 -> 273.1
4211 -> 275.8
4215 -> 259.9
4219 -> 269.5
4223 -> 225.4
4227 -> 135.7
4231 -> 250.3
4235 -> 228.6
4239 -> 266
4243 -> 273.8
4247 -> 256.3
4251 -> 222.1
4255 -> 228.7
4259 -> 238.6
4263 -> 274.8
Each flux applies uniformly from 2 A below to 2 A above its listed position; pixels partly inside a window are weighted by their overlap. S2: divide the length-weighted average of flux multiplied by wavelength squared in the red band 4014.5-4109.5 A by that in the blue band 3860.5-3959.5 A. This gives 1.92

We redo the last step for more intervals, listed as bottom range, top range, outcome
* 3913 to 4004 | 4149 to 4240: 2.00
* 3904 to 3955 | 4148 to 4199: 2.39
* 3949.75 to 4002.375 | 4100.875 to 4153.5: 1.72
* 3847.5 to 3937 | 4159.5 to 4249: 2.16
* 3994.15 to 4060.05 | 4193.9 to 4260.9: 1.15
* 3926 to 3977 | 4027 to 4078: 2.31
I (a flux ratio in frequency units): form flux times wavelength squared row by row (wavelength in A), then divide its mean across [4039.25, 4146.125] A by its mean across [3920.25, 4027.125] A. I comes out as 1.62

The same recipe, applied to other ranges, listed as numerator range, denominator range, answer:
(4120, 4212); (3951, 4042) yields 1.44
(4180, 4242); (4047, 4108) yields 1.07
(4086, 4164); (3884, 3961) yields 2.20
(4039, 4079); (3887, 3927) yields 1.69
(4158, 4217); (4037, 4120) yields 1.11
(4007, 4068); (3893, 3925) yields 1.68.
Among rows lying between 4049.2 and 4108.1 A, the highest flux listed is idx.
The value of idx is 292.5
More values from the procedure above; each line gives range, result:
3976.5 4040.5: 273.5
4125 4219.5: 286.6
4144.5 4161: 276.7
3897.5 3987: 220.5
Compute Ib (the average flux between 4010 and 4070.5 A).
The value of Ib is 233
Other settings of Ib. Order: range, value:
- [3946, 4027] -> 185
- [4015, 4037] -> 238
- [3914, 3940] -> 97.5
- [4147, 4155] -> 264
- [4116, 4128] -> 273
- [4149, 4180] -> 266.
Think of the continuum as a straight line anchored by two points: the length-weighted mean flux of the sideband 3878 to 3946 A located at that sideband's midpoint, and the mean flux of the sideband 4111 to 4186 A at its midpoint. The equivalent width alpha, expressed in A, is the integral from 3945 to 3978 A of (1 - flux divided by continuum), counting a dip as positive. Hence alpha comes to 7.3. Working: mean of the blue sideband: 127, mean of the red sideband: 262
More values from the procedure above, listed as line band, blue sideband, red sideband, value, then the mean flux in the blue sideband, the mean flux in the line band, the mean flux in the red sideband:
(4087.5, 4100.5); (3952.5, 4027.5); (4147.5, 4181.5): -1.7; 188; 265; 266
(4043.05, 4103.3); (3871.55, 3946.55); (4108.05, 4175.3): -4.7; 130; 240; 261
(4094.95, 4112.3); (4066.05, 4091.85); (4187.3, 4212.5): 0.1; 253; 252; 256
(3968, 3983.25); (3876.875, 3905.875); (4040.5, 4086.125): 4.9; 145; 128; 231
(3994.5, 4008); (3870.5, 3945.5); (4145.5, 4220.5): -4.0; 130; 226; 262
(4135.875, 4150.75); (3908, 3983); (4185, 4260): -2.8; 121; 249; 244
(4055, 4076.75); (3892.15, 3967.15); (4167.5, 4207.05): -3.8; 126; 228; 255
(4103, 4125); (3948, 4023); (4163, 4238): -4.7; 183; 270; 249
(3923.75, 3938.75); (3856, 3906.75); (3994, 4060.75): 9.0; 144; 69.1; 233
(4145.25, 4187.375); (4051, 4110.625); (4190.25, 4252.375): -3.0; 248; 264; 246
